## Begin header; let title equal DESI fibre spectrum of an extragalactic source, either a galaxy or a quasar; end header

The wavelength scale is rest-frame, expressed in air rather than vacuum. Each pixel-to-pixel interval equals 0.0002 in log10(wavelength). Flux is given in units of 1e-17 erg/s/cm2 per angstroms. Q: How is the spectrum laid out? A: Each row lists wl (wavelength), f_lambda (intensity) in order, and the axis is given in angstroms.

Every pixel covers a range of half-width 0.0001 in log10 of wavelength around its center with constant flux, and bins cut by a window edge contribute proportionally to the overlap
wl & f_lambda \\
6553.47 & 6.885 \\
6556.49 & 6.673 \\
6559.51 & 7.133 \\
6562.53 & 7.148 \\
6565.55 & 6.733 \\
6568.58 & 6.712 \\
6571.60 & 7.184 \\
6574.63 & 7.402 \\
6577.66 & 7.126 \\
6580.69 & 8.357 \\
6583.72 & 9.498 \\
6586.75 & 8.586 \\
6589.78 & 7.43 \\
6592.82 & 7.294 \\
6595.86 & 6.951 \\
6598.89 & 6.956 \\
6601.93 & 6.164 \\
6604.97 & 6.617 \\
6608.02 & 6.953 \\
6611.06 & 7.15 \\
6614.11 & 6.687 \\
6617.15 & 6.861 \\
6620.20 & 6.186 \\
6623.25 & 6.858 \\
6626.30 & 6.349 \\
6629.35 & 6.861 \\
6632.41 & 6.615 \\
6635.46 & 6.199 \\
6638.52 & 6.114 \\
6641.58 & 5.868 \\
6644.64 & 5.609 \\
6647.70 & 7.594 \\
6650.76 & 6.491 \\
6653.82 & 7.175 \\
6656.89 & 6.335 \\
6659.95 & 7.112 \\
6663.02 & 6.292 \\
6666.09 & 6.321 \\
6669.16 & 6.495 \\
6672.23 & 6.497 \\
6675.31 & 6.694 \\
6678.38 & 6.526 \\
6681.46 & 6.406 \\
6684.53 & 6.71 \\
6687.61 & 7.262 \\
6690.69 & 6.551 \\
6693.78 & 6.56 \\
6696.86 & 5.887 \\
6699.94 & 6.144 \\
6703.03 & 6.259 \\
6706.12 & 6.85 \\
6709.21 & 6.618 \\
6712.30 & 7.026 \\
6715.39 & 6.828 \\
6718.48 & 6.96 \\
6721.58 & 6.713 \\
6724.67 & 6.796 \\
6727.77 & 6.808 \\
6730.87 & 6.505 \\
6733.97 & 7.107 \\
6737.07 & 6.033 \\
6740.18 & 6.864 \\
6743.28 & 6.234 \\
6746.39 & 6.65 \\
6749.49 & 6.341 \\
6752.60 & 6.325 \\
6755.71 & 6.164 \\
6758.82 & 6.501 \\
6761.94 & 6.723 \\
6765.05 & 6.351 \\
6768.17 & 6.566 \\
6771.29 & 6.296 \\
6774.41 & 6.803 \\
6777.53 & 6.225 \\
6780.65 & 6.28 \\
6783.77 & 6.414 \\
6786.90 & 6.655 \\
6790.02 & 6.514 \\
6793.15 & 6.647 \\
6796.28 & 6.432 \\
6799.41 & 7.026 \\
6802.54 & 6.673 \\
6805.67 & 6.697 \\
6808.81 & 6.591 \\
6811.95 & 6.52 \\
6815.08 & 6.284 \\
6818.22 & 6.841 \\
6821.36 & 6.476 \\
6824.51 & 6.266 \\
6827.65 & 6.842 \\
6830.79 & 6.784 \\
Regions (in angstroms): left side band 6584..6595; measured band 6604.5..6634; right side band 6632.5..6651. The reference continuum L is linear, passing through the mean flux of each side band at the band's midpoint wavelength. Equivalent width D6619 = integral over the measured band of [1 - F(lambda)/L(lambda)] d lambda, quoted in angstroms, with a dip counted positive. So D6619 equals 1.2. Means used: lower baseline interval 7.91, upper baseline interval 6.32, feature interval 6.72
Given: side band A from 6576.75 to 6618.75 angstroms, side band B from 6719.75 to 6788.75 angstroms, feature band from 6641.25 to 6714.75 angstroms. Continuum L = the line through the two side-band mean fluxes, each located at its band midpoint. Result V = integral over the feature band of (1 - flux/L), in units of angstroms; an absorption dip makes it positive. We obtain 3.7 angstroms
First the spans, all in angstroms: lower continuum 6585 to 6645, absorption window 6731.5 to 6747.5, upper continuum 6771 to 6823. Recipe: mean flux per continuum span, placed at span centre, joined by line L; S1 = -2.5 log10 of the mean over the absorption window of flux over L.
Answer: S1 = 0.008 mag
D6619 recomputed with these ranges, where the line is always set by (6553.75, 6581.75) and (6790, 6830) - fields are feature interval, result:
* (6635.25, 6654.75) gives 1.5 angstroms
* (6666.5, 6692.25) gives 1.0 angstroms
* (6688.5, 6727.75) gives 1.2 angstroms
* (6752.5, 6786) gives 1.3 angstroms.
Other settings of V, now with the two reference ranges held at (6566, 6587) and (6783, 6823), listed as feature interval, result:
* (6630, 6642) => 1.87 angstroms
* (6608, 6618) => 0.85 angstroms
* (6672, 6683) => 1.06 angstroms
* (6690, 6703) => 1.58 angstroms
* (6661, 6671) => 1.21 angstroms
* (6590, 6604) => 1.37 angstroms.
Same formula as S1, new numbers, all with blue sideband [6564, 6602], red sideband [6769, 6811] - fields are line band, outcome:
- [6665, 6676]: 0.09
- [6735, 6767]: 0.05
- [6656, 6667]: 0.09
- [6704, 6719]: 0.01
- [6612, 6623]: 0.10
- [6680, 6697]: 0.06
